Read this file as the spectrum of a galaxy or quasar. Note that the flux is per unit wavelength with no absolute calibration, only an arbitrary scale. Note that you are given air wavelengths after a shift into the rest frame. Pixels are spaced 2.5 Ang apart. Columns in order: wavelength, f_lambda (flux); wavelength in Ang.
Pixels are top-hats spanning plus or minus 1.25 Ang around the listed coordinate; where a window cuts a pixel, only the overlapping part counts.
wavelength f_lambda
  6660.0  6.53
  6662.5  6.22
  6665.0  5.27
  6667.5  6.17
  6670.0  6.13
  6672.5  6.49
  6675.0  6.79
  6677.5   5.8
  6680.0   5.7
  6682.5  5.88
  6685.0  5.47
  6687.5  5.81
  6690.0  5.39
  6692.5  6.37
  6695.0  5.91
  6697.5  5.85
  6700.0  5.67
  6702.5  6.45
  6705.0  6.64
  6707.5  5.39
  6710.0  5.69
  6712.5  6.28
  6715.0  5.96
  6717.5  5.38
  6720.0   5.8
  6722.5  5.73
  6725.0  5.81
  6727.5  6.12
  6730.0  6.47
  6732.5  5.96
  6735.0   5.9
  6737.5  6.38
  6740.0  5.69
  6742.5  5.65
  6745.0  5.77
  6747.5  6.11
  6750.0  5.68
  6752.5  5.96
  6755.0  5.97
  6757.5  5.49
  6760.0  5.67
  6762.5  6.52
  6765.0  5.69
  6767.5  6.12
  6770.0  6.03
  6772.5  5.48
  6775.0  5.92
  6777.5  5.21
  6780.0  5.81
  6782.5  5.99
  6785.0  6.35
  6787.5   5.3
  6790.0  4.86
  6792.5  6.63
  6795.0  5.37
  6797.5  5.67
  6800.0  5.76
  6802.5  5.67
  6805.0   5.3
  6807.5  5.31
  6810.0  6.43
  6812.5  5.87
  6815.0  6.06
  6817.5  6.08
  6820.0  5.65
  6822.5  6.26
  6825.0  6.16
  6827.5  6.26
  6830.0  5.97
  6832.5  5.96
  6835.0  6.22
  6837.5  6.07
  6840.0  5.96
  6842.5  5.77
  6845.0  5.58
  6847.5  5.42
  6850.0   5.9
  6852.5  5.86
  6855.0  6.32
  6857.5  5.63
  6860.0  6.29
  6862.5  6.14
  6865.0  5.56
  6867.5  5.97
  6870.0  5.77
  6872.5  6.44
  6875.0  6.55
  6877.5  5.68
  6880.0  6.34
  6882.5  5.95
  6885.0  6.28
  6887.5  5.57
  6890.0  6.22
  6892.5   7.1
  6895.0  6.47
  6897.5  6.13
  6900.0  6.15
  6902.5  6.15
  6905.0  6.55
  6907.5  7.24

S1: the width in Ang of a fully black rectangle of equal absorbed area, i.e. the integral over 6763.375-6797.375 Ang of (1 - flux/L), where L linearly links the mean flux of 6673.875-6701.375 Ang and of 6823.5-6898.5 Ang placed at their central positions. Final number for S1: 1.2 Ang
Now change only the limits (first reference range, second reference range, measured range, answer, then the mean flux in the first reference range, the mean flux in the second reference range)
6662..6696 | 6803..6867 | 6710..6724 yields 0.3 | 5.95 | 5.92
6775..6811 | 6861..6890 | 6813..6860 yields -0.7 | 5.69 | 6.03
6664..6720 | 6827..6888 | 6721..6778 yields 0.5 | 5.93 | 5.98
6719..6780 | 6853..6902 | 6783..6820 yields 1.4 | 5.88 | 6.13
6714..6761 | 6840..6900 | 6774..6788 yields 0.3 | 5.87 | 6.04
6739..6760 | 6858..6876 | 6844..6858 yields 0.6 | 5.78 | 6.08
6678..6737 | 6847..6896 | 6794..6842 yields 1.0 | 5.9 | 6.08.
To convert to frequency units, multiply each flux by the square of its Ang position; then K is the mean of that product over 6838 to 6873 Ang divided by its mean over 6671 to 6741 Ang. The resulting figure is 1.03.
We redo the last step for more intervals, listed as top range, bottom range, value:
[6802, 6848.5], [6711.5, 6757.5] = 1.03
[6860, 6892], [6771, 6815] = 1.09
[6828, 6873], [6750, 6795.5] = 1.05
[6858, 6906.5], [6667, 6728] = 1.10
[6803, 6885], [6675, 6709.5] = 1.06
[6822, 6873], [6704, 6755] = 1.04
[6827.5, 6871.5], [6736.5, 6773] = 1.03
